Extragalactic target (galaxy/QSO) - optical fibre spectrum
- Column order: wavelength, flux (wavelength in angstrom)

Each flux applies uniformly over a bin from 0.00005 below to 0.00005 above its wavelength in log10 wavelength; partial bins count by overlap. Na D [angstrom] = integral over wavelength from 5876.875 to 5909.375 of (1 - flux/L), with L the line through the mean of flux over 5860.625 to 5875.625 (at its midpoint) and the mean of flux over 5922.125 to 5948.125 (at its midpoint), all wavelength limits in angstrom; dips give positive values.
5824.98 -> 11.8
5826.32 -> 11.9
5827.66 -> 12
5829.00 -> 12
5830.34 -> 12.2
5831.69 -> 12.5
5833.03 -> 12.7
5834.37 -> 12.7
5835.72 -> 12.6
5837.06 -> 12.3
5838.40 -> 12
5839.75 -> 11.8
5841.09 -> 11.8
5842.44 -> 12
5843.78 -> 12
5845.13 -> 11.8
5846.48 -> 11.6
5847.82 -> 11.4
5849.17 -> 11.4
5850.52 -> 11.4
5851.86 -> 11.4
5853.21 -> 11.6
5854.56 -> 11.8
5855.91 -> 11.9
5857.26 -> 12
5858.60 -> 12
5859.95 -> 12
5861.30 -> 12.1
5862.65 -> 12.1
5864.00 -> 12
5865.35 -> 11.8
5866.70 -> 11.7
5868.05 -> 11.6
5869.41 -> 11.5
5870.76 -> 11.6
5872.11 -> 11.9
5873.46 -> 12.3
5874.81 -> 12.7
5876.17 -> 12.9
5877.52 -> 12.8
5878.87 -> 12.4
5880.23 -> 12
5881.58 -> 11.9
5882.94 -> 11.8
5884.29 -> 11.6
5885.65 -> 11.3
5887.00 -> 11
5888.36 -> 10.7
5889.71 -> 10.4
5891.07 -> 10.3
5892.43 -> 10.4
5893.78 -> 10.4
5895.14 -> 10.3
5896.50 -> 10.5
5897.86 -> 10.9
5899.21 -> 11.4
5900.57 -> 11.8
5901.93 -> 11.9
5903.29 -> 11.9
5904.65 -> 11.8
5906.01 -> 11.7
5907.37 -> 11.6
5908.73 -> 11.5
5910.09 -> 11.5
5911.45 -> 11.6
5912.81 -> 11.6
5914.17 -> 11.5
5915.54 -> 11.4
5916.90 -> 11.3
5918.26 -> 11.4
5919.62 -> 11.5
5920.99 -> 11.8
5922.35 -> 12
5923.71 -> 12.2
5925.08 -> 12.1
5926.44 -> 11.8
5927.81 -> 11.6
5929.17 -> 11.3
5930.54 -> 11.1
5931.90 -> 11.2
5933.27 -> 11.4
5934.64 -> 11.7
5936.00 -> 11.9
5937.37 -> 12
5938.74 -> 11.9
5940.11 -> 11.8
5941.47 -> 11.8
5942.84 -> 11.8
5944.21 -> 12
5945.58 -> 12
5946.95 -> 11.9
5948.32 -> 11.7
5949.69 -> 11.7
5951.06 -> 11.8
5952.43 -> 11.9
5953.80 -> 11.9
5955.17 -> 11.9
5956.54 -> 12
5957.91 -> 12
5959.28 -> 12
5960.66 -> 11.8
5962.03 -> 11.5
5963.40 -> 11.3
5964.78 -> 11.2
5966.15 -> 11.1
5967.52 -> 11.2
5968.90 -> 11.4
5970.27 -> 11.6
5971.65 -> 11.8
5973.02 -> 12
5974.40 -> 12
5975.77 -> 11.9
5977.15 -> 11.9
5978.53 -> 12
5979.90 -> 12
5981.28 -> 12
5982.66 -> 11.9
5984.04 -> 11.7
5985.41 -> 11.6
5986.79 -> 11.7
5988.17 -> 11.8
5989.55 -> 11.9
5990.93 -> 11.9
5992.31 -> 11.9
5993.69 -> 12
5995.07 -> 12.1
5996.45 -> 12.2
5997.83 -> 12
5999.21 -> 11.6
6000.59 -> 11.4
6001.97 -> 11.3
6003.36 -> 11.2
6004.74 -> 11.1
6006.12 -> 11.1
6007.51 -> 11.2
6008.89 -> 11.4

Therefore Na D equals 1.44 angstrom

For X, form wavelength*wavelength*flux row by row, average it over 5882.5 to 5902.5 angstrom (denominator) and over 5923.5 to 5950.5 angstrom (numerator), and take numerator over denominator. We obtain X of 1.09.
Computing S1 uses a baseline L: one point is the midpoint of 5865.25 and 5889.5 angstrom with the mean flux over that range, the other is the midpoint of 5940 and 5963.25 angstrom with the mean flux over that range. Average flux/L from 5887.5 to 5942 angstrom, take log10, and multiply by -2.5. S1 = 0.04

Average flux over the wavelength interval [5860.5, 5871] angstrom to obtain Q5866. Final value 11.8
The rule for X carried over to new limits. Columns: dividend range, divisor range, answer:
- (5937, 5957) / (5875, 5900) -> 1.07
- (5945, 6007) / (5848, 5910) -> 1.05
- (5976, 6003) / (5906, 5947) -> 1.04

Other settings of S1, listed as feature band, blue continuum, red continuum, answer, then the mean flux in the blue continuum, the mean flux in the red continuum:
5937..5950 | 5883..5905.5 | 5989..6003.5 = -0.041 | 11.1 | 11.8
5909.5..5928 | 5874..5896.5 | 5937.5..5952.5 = -0.001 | 11.4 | 11.8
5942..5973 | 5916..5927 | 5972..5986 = 0.013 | 11.8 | 11.9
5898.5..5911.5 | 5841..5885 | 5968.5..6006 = 0.017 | 11.9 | 11.8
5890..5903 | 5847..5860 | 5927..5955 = 0.078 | 11.7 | 11.7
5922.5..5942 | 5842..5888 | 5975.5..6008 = 0.007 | 11.9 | 11.7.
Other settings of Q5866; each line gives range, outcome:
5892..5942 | 11.5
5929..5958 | 11.8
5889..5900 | 10.6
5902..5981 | 11.7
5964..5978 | 11.6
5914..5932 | 11.6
